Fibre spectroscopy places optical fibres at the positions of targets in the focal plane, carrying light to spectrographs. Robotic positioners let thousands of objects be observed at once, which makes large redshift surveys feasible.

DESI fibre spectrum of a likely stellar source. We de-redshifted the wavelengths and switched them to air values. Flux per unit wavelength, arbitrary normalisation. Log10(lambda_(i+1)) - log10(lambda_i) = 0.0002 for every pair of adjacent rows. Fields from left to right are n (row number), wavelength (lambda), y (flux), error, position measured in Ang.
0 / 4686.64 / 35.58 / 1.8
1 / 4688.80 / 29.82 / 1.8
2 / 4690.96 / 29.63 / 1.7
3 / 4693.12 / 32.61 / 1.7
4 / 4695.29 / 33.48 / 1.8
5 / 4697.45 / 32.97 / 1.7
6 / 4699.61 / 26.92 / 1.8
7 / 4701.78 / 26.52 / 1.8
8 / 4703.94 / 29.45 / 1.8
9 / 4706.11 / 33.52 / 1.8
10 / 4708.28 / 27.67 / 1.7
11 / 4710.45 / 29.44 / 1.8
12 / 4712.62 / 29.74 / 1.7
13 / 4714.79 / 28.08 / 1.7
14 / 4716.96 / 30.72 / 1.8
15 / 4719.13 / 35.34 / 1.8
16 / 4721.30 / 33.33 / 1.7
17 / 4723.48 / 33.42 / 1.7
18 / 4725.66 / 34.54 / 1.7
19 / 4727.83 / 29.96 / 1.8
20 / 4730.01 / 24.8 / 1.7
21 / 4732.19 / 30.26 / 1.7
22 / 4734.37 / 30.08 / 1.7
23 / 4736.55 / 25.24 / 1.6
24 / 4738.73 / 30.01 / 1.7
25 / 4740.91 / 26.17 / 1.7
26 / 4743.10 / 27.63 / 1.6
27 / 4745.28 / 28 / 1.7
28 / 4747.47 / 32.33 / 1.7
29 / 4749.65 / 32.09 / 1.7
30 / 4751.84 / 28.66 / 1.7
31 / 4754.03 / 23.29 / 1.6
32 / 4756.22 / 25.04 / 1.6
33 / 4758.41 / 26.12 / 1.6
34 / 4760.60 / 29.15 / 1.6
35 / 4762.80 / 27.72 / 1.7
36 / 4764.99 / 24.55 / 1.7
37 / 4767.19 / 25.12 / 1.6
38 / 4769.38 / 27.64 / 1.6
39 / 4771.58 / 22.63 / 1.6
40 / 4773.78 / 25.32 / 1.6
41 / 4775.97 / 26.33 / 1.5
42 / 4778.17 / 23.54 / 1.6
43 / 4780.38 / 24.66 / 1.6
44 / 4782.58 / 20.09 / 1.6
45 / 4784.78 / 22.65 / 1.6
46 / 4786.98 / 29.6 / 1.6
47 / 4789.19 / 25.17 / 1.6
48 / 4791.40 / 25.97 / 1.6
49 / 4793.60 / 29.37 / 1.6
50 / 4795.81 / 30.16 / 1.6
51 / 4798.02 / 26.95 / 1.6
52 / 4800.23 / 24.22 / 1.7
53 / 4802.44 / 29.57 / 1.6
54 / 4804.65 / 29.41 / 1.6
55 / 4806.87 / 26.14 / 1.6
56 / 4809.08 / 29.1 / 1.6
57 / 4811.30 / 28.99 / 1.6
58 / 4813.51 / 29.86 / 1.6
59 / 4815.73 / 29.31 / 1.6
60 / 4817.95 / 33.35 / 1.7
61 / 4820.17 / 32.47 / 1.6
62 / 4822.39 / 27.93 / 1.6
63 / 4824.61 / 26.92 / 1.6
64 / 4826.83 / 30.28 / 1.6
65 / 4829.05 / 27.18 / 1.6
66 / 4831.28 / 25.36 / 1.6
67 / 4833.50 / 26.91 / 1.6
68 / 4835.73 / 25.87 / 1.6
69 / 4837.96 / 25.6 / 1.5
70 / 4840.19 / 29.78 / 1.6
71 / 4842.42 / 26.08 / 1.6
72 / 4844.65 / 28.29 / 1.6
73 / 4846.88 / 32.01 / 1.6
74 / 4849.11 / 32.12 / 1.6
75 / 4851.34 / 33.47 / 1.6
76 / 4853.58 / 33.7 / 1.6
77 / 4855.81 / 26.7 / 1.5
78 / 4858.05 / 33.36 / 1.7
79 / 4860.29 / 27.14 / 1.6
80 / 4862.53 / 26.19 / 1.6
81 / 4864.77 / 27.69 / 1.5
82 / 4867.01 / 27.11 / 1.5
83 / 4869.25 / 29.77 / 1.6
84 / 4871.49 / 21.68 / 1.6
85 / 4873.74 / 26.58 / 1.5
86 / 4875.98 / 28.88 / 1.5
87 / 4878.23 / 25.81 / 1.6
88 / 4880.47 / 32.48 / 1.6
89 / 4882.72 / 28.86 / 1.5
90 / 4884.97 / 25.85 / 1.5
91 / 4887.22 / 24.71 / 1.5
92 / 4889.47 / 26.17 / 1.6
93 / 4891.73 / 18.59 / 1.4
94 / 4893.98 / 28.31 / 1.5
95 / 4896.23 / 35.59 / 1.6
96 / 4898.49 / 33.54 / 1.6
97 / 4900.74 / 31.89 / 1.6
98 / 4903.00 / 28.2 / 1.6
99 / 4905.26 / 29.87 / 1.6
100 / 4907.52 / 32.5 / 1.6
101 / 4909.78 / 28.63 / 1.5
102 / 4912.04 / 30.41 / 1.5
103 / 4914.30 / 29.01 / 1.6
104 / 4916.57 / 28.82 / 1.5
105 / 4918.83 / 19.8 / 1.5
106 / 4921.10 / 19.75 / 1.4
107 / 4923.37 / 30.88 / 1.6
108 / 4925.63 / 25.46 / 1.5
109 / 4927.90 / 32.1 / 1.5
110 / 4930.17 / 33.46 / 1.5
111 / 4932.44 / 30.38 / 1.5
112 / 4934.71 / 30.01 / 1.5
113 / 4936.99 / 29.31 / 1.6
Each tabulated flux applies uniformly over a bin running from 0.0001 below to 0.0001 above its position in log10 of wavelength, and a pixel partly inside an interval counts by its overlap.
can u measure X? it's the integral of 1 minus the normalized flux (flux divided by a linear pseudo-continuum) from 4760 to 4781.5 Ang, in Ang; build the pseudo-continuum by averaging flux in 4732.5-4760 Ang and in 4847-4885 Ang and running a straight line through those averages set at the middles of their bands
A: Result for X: 1.97 Ang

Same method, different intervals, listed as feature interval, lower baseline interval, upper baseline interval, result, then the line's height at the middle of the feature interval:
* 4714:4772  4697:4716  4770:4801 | -2.3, 27.5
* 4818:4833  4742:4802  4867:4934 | -0.8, 27.2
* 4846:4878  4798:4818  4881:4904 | -0.6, 28.4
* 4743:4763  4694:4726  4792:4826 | 1.3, 30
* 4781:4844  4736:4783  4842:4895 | -0.9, 27.2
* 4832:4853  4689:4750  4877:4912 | 0.2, 29.2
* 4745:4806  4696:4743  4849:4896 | 5.4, 29.2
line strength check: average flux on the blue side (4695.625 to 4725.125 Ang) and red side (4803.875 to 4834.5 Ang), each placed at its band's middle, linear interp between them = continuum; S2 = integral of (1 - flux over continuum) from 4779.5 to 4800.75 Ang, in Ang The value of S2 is 2.43 Ang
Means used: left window 30.7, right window 28.8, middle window 25.9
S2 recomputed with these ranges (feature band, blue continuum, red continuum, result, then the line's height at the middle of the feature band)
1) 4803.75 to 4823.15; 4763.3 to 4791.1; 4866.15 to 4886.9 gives -2.9 Ang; 25.8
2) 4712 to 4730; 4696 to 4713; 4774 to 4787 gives -2.0 Ang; 28.4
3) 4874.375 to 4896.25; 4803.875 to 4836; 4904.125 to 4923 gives 0.6 Ang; 27.8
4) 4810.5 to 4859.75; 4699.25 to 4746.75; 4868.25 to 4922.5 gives -1.6 Ang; 28.4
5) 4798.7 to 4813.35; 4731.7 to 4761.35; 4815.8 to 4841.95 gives 0.1 Ang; 28.3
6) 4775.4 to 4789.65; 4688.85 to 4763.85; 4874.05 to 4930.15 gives 2.3 Ang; 29.1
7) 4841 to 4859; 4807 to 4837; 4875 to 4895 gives -1.9 Ang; 27.7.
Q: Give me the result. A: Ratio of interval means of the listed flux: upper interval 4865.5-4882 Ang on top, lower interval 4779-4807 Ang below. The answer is 1.04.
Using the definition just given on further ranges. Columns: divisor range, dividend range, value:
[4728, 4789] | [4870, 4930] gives 1.05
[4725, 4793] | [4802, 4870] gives 1.08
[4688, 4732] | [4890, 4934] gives 0.94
